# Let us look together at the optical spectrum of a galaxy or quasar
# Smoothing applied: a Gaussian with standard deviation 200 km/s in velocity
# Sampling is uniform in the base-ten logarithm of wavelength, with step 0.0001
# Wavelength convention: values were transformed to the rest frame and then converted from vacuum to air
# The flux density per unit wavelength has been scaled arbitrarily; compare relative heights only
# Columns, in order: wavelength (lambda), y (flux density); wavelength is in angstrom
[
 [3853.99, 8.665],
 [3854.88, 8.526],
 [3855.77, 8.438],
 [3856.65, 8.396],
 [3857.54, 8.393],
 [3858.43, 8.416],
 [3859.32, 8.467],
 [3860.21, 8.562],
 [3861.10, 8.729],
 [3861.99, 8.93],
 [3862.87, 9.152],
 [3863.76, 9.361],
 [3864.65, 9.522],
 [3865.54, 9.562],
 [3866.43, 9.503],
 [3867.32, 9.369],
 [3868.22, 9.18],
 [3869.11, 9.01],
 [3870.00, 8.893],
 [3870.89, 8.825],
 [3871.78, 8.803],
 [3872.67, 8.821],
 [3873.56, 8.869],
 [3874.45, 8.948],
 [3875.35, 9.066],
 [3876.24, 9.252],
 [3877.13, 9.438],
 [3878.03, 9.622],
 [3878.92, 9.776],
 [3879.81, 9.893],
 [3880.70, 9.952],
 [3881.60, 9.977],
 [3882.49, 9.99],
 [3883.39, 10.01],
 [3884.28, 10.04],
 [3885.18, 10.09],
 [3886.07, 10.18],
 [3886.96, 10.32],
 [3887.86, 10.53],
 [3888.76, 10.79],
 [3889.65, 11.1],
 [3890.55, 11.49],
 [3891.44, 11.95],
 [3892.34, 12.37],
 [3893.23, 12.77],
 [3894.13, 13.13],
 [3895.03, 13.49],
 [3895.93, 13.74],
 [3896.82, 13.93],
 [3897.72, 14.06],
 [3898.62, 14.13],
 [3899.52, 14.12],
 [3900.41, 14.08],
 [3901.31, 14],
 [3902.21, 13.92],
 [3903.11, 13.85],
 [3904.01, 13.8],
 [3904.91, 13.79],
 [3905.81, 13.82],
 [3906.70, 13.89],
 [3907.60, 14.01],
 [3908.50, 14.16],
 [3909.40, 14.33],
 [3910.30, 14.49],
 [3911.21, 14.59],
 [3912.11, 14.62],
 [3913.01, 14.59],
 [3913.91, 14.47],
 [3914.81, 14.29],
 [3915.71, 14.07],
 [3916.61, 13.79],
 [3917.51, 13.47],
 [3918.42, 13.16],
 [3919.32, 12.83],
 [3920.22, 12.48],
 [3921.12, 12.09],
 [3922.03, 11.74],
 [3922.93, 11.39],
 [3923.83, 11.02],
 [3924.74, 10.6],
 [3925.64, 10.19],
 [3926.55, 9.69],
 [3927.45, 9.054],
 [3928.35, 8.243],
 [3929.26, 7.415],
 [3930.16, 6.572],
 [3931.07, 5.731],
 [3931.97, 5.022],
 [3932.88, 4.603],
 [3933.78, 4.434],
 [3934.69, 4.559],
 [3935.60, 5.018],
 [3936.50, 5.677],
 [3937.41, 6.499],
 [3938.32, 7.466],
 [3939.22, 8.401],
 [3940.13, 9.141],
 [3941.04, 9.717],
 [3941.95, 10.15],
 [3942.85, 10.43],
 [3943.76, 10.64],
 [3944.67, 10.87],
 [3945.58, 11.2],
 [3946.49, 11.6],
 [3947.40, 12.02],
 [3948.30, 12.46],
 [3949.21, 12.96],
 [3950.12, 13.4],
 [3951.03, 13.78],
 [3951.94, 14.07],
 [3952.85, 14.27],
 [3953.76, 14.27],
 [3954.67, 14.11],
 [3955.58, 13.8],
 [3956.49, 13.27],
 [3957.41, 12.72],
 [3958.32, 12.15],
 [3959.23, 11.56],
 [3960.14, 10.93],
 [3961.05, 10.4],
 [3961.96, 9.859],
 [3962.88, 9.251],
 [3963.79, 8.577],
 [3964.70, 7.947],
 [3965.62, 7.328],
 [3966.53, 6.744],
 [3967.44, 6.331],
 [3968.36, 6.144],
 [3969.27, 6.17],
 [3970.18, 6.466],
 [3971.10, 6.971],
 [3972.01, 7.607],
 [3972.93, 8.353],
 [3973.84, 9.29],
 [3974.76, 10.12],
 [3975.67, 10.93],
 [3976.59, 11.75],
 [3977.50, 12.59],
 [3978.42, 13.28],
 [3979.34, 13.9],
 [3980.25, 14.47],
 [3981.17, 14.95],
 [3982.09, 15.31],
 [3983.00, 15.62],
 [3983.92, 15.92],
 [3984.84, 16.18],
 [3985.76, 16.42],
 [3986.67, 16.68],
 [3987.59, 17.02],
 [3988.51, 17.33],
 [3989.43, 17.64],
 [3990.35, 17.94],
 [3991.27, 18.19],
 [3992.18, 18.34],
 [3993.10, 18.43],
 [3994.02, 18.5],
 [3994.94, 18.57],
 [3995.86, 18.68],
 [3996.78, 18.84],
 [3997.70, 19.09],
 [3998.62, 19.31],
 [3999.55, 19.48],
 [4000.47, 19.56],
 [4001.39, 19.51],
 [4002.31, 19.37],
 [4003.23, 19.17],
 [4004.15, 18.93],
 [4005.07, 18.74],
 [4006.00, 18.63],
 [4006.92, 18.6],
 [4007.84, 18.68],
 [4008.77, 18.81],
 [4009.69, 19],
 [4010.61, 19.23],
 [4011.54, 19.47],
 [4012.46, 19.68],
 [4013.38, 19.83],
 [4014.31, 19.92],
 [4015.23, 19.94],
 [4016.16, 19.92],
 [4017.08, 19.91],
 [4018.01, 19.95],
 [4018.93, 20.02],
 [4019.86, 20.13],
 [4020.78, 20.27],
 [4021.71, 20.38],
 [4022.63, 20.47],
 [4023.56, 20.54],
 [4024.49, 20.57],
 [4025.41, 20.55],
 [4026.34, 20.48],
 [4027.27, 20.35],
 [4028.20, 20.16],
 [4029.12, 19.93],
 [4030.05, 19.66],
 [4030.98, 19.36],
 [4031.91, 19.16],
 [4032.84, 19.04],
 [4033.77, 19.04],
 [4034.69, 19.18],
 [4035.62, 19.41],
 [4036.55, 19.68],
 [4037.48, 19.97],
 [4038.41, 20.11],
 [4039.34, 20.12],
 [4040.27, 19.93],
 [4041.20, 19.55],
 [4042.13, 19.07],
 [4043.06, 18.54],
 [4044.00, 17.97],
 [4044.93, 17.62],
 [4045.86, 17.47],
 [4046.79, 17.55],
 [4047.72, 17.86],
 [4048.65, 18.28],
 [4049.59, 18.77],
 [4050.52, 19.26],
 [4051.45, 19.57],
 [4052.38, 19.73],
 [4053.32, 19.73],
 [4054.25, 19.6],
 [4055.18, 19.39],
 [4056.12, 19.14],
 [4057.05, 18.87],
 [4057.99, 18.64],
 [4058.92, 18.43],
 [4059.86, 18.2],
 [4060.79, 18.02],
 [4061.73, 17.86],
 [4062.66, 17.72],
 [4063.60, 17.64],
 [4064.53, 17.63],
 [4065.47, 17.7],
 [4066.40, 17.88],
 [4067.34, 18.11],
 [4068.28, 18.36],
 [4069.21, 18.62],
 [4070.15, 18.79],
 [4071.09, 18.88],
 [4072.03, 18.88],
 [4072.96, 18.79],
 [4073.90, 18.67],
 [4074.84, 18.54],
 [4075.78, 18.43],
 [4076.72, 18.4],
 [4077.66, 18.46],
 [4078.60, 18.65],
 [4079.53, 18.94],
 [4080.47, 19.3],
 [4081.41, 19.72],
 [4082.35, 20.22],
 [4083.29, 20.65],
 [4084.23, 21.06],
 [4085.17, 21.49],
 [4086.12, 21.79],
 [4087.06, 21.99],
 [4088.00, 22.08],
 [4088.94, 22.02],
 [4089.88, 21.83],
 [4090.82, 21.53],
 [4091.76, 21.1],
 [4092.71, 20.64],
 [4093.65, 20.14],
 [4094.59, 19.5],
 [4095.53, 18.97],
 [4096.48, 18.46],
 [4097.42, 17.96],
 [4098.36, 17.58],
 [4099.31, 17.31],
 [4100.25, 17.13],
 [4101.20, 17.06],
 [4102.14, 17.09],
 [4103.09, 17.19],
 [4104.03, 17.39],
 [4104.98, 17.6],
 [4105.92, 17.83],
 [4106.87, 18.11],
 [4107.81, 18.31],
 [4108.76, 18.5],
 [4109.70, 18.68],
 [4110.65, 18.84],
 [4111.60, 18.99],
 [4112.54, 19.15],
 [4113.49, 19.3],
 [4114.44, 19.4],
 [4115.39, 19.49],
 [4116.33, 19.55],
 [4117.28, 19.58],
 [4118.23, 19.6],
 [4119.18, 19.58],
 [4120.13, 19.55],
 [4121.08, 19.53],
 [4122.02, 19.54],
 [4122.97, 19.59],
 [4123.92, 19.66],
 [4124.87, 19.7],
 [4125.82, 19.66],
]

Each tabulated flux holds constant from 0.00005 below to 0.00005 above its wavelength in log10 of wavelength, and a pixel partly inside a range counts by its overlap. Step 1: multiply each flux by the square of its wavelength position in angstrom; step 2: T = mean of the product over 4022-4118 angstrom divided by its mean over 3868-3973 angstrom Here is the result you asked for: 1.91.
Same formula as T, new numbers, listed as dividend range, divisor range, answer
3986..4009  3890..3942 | 1.70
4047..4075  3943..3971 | 1.82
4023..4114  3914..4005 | 1.64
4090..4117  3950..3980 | 1.90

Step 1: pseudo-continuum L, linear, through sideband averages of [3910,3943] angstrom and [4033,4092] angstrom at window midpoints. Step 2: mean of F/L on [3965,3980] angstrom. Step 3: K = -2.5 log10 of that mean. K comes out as 0.41 mag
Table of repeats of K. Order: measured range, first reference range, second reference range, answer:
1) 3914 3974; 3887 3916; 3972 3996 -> 0.388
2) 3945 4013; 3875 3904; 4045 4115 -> 0.064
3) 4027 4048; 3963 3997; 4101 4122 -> -0.230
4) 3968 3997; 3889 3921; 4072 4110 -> 0.144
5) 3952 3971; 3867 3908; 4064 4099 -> 0.380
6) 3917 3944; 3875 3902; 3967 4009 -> 0.412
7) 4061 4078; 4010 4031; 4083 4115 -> 0.074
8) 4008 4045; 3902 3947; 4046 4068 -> -0.179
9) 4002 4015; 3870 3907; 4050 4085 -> -0.168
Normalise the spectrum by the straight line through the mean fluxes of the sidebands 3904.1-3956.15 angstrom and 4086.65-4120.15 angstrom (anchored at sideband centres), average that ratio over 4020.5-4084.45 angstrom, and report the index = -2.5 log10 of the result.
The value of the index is -0.14 mag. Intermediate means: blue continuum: 11.2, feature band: 19.1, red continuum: 19.1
